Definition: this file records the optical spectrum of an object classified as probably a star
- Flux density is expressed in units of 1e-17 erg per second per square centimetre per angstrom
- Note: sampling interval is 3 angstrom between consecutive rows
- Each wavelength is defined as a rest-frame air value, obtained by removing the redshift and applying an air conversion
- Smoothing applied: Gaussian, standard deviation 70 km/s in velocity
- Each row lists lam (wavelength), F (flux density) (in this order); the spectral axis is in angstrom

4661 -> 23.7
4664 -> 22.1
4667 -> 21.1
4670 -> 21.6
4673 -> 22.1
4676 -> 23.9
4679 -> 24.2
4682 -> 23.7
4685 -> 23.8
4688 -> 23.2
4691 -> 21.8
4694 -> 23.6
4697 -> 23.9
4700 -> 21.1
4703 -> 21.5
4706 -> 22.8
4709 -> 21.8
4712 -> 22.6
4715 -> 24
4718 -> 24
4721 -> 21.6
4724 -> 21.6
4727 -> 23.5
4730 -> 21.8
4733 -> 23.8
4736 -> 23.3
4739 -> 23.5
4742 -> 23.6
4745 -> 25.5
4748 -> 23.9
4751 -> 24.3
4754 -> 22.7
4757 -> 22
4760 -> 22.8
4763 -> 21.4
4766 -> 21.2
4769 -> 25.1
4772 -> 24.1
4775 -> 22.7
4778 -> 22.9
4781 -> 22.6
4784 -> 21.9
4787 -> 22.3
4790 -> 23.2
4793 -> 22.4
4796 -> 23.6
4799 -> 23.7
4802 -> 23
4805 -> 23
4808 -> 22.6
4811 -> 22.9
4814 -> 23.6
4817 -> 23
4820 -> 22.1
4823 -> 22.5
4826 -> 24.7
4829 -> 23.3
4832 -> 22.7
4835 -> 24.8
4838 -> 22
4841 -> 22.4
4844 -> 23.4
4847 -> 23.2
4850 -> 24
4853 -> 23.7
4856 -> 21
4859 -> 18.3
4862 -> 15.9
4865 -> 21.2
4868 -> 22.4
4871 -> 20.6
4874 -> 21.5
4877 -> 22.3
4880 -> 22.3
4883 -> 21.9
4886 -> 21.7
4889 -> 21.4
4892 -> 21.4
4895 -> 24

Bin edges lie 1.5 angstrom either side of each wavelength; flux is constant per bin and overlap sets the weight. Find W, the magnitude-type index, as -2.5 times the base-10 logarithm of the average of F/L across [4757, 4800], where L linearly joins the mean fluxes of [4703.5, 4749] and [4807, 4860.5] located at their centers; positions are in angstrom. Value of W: 0.01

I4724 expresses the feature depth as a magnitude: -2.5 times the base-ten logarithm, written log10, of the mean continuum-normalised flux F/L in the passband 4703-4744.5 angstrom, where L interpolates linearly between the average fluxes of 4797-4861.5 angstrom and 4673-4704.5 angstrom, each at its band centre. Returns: 0.001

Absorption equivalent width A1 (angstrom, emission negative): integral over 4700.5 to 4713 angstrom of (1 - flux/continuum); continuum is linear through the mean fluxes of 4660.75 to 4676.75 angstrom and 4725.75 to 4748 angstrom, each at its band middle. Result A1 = 0.5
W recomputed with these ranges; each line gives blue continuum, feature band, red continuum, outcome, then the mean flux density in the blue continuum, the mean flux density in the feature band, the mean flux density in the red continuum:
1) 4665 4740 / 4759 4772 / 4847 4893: -0.026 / 22.8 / 22.8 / 21.4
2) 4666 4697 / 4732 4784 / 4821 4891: -0.031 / 23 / 23.2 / 22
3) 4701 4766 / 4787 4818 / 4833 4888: -0.036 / 22.9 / 23.1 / 21.8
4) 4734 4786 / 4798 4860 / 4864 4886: -0.027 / 23.1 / 22.9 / 21.8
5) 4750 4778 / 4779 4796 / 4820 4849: 0.019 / 22.9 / 22.6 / 23.2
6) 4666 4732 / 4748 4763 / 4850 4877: -0.039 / 22.7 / 22.9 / 20.9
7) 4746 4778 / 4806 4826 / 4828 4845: 0.007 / 23.1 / 22.9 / 23.1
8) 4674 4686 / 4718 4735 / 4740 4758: 0.053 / 23.8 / 22.6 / 23.7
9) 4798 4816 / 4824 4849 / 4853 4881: -0.065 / 23.1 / 23.3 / 20.7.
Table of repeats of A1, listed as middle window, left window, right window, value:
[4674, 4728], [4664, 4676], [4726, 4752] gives -0.46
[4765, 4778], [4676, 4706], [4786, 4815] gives -0.16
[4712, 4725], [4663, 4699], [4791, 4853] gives 0.08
